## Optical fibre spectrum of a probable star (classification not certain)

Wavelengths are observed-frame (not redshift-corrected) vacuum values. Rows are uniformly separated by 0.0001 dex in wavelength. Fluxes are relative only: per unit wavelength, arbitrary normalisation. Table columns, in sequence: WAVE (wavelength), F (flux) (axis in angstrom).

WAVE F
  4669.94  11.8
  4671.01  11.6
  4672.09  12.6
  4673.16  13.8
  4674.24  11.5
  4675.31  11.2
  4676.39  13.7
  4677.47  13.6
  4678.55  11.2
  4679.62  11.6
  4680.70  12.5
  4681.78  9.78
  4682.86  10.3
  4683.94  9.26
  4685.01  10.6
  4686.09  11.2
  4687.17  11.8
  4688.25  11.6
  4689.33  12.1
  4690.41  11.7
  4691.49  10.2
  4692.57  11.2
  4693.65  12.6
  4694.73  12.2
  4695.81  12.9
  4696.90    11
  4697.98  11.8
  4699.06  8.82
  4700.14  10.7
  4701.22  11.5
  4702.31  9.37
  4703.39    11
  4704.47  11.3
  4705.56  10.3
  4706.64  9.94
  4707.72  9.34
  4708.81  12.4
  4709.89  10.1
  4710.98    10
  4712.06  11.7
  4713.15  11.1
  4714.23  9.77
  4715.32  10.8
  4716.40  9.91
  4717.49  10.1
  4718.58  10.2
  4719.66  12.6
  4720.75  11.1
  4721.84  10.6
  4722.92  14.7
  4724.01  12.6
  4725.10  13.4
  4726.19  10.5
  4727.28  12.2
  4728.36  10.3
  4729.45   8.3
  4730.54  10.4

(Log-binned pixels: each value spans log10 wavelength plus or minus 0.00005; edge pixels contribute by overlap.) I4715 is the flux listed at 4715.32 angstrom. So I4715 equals 10.8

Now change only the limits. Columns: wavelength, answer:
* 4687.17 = 11.8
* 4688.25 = 11.6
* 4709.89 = 10.1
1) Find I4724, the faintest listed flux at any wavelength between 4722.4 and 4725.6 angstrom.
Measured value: 12.6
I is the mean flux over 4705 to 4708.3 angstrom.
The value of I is 9.87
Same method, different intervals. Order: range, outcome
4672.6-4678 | 12.8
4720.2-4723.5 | 12.1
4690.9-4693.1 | 10.7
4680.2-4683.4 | 10.8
